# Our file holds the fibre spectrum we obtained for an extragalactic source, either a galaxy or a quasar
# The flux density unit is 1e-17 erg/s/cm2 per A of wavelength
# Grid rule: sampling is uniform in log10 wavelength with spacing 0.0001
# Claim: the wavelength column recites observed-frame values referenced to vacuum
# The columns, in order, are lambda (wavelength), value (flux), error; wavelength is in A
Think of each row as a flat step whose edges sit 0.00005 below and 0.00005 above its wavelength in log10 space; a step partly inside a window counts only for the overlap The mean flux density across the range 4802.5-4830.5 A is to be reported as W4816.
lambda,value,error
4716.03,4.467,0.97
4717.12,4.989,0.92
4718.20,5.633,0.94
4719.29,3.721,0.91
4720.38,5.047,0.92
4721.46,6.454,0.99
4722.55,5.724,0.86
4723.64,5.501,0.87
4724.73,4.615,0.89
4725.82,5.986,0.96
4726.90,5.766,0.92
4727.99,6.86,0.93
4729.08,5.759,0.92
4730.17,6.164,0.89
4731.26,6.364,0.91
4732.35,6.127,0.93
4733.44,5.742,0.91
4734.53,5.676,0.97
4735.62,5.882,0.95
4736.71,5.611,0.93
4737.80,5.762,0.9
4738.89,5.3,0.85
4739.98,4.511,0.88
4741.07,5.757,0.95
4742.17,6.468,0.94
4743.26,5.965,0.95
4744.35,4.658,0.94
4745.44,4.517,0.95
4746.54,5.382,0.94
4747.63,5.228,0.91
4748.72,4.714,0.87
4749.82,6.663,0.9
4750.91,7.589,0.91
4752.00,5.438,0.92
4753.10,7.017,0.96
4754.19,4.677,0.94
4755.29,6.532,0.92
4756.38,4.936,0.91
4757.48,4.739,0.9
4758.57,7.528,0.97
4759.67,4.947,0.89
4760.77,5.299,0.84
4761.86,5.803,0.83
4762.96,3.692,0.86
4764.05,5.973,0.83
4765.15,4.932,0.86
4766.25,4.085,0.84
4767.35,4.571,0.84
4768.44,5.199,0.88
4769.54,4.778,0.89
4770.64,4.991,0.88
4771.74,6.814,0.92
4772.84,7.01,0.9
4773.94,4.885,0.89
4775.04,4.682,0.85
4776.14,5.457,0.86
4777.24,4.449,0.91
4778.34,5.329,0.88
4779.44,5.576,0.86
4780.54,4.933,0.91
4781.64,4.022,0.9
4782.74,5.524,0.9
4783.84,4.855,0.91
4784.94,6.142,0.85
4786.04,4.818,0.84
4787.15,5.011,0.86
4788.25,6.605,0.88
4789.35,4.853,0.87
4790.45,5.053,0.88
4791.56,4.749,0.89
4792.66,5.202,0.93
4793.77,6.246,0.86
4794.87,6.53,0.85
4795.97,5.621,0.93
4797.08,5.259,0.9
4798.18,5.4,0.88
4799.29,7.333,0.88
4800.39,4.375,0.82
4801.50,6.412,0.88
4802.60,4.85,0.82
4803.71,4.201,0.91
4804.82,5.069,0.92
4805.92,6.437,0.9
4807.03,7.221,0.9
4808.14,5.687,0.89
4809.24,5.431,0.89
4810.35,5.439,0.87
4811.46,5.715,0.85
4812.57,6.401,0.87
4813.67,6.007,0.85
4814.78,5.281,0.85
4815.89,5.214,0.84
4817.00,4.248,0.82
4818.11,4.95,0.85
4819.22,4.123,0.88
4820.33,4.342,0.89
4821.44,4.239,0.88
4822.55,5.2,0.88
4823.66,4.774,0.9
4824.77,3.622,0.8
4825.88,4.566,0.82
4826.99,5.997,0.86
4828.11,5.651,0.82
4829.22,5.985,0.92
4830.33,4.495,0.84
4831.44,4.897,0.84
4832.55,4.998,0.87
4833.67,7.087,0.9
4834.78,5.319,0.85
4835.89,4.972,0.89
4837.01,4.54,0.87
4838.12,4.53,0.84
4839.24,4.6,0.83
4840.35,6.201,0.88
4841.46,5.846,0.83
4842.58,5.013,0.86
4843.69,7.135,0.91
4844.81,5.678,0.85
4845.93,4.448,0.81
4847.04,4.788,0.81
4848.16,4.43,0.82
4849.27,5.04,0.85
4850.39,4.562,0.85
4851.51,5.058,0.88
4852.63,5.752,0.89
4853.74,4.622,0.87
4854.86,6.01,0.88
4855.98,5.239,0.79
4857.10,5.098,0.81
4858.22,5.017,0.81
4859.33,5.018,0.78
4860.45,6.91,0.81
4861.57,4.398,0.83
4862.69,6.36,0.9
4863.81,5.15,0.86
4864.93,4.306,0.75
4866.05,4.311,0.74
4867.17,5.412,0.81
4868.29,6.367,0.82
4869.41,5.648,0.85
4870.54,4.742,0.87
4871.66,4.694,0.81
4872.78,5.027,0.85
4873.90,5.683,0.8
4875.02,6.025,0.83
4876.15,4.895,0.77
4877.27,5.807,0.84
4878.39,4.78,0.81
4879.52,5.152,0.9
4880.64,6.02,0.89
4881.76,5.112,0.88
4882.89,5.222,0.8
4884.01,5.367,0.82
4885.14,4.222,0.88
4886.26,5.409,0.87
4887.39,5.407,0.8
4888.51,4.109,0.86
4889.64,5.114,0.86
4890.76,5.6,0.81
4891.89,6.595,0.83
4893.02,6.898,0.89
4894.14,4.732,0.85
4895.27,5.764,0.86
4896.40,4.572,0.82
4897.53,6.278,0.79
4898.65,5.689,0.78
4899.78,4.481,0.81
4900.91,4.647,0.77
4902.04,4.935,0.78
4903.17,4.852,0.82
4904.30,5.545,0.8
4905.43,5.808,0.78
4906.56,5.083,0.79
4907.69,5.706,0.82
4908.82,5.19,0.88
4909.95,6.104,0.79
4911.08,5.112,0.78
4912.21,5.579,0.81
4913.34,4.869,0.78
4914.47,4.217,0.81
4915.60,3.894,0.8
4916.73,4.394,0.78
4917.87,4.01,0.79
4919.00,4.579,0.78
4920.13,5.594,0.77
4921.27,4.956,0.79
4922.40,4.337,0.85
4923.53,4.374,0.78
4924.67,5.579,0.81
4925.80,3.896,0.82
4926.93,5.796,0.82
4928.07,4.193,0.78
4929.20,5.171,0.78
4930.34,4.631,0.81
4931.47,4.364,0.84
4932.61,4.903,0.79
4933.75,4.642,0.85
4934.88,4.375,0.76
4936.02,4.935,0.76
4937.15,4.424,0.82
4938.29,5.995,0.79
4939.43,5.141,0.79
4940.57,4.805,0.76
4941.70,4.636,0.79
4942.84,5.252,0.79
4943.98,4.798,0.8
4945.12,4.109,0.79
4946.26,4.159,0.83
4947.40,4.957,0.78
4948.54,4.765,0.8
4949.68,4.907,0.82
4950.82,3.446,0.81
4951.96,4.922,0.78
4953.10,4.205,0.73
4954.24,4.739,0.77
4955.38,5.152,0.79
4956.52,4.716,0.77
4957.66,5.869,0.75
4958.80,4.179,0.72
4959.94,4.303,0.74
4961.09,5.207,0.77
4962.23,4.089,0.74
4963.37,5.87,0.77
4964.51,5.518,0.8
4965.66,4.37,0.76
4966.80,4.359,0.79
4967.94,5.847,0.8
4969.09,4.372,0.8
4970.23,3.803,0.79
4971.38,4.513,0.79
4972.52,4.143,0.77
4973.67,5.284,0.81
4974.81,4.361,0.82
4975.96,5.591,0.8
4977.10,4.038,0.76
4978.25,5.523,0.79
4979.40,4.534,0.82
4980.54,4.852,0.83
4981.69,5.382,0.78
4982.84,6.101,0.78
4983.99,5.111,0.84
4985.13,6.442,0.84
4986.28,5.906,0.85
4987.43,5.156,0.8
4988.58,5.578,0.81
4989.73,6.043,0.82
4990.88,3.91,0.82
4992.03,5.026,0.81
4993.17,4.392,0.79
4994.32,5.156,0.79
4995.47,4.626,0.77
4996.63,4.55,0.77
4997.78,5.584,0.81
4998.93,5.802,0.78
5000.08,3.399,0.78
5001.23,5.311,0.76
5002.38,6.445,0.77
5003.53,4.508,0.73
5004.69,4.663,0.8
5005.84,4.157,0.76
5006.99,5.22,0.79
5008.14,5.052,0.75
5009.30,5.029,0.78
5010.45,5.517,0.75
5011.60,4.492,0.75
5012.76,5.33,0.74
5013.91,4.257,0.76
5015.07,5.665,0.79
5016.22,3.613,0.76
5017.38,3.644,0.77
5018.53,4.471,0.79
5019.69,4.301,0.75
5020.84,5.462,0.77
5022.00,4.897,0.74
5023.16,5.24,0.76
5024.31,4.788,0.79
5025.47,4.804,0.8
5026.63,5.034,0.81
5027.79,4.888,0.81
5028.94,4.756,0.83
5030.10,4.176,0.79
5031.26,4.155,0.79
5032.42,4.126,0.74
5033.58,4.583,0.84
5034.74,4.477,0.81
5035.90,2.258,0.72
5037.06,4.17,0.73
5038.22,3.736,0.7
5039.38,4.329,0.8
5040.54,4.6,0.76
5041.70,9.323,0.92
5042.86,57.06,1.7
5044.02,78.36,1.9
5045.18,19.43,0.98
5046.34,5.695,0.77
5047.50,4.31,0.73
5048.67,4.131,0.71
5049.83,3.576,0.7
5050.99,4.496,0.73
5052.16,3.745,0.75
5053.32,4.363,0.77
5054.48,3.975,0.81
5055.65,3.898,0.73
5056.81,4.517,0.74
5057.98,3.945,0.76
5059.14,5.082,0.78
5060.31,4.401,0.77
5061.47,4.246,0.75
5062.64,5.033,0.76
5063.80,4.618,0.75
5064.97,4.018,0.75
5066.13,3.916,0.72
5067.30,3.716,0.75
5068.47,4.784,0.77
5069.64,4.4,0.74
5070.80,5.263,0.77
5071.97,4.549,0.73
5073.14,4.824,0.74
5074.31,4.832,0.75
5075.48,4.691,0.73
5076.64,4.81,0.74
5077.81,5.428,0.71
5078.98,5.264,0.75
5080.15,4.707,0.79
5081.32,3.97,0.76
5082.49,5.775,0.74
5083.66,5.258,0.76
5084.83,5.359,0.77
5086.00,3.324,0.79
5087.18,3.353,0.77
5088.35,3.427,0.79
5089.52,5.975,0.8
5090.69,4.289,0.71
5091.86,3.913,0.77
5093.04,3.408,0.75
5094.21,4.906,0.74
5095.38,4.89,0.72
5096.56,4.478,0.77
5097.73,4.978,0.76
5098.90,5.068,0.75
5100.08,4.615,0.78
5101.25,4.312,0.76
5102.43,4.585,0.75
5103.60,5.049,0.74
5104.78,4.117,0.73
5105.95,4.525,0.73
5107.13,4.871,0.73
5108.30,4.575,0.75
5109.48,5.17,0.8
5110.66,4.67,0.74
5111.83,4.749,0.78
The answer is 5.21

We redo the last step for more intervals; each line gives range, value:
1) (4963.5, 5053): 6.64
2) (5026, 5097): 6.83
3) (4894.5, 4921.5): 5.07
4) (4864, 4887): 5.21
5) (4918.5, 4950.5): 4.78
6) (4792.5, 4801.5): 5.81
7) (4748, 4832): 5.36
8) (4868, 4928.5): 5.16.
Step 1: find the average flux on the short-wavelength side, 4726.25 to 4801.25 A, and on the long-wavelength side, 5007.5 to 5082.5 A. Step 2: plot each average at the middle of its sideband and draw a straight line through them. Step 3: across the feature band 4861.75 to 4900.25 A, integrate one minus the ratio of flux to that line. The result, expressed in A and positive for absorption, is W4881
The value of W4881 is 4.6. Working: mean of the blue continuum 5.51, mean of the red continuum 6.79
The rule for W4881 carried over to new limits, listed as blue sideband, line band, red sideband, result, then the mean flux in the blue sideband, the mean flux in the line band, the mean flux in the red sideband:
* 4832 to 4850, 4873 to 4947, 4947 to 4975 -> -1.36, 5.28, 5.05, 4.72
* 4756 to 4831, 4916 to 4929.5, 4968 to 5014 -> 1.00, 5.29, 4.72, 5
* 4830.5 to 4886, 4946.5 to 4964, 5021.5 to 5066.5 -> 5.23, 5.25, 4.75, 8.16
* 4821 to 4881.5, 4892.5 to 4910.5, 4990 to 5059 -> 1.13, 5.23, 5.39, 7.03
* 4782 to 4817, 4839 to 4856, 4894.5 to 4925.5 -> 0.11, 5.55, 5.29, 5.03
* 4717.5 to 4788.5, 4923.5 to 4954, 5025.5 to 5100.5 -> 7.35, 5.48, 4.72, 6.73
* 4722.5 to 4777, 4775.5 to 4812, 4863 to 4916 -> 0.07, 5.56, 5.45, 5.25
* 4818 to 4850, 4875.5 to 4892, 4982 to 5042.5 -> -0.45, 5.08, 5.22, 5.08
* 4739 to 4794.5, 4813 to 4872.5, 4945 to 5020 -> 0.51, 5.38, 5.15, 4.86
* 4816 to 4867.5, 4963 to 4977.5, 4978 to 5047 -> 4.23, 5.11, 4.77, 7.27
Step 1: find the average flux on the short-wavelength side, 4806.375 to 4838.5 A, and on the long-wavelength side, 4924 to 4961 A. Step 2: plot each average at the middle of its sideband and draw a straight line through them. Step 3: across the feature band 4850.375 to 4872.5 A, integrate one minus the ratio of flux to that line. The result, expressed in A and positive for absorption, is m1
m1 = -0.8 A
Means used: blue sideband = 5.21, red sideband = 4.75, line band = 5.25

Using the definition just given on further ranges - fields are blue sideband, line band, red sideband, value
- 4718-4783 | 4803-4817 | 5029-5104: 0.3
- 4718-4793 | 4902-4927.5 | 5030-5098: 5.1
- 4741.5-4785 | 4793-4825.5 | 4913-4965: -0.9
